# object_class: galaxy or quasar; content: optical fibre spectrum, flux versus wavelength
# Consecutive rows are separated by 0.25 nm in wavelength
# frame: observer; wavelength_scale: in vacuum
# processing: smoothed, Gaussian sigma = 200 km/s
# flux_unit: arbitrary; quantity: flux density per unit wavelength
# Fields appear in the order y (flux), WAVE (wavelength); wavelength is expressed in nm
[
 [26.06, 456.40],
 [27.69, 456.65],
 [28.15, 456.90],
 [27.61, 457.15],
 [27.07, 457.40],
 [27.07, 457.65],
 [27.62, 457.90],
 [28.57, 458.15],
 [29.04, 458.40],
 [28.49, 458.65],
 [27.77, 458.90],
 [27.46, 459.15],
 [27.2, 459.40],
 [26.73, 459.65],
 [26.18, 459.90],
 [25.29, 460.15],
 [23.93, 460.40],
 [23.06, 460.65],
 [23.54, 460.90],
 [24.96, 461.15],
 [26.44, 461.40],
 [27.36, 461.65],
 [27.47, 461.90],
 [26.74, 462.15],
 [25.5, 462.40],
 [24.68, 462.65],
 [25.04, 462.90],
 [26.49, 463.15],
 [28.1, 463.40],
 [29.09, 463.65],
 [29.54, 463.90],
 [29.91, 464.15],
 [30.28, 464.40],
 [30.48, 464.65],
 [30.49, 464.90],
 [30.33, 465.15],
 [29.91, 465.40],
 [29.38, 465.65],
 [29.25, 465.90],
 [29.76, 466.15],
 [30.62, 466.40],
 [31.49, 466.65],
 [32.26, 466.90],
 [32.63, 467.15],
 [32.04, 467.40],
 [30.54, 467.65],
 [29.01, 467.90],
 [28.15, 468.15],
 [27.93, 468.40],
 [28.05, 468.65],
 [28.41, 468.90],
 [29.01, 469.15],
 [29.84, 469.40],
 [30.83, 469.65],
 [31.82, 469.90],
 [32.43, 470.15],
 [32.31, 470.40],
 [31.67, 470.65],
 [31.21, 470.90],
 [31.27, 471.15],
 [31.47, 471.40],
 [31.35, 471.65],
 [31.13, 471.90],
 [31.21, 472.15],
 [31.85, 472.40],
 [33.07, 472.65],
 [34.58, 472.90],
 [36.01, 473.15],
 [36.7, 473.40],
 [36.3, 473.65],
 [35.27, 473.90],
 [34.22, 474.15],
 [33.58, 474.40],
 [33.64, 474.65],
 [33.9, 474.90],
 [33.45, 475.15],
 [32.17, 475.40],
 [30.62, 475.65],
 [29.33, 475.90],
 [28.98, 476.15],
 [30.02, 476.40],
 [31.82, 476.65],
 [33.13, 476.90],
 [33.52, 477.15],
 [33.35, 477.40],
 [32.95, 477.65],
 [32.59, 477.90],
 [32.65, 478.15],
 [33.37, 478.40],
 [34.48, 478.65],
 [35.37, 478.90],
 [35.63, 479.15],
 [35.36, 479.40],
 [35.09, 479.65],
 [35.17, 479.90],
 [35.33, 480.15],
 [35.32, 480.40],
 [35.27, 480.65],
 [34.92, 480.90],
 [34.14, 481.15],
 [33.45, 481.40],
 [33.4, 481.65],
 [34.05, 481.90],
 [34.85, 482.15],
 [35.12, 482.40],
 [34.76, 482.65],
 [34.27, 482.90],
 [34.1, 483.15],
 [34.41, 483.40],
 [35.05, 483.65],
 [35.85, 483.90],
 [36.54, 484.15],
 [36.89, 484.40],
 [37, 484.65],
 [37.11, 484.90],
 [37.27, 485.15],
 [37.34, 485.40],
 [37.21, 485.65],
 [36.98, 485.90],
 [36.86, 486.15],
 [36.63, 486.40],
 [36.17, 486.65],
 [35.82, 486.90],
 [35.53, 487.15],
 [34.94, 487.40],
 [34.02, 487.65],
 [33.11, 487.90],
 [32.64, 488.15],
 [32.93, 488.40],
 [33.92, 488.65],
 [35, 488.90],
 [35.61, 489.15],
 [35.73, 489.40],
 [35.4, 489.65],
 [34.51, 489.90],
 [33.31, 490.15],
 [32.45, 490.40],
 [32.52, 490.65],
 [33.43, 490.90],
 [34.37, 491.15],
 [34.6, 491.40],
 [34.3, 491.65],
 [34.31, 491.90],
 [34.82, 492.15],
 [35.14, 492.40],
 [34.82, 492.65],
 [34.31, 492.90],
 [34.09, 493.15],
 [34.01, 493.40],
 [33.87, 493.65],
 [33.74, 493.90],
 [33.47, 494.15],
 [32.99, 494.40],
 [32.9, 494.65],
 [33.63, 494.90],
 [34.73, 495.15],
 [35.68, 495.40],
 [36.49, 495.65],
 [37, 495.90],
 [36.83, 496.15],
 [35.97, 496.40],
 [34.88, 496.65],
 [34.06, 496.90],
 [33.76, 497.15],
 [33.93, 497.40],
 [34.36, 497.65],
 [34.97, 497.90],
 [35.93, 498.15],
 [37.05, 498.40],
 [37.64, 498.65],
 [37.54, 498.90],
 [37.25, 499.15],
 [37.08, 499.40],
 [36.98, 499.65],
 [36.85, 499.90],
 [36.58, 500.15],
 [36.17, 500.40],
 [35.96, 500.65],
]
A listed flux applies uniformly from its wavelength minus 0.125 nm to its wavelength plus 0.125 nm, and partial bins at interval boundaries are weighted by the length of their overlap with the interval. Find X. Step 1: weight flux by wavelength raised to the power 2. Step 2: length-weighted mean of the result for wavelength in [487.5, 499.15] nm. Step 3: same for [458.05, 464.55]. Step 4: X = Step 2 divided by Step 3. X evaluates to 1.47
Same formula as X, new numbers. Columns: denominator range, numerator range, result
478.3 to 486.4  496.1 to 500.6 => 1.08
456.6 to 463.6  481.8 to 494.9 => 1.47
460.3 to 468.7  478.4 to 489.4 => 1.35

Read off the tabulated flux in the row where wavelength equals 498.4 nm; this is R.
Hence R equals 37.05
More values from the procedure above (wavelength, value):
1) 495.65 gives 36.49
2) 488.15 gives 32.64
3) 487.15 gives 35.53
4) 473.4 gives 36.7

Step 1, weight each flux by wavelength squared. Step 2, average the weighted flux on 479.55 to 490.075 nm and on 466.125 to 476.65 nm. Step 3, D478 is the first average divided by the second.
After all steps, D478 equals 1.18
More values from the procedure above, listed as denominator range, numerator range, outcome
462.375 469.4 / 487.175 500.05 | 1.33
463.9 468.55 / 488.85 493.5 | 1.26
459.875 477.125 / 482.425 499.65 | 1.28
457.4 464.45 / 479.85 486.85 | 1.45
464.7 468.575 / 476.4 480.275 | 1.18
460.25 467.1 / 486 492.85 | 1.37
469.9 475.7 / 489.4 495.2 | 1.12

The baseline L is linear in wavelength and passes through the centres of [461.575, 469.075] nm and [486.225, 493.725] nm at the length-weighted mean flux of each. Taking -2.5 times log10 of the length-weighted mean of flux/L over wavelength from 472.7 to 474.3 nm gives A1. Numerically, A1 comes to -0.15 mag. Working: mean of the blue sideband 29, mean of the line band 35.4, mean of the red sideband 34.4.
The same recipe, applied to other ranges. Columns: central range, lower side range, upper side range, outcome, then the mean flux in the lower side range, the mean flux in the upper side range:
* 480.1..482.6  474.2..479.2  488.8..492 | -0.043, 32.7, 34.3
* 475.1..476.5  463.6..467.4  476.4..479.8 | 0.083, 30.4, 33.7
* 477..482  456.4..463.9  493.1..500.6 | -0.099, 26.7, 35.4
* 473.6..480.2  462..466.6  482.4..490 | -0.025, 28.7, 35.5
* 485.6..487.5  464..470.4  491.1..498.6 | -0.089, 30.2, 34.7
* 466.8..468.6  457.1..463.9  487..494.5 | -0.067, 26.7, 34.1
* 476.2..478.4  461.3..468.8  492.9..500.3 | -0.034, 29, 35.3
